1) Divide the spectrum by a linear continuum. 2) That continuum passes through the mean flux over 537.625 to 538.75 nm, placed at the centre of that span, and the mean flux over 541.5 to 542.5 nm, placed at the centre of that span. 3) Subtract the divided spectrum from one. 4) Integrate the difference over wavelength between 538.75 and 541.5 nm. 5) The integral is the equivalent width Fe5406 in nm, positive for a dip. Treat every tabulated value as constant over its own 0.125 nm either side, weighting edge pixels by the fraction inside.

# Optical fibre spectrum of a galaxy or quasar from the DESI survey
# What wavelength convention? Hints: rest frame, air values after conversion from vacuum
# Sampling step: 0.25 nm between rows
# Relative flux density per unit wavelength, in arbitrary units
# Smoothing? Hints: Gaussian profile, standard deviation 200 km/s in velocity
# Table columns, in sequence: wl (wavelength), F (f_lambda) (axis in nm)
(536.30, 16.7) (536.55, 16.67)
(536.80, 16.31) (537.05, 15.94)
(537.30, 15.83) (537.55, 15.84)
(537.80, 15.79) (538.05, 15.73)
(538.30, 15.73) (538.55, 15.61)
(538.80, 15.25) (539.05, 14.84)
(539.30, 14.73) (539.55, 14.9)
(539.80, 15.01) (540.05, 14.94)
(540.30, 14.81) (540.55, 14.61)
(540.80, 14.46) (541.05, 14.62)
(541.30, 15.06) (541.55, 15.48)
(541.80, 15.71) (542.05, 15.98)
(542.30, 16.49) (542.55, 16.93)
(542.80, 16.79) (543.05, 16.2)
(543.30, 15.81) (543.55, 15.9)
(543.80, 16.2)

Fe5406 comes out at 0.18 nm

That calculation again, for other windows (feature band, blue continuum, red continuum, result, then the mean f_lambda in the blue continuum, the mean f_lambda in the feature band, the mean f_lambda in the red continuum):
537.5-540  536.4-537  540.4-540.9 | 0.02 nm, 16.4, 15.3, 14.6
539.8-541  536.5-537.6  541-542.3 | 0.07 nm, 16.1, 14.7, 15.5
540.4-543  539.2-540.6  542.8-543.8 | -0.02 nm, 14.8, 15.6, 16.1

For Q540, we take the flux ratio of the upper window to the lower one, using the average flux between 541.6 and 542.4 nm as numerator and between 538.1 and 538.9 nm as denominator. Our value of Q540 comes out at 1.0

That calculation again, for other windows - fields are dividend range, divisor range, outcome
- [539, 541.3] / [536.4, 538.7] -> 0.93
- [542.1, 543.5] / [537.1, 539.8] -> 1.06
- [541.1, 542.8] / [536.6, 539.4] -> 1.02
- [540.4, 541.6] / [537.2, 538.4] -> 0.94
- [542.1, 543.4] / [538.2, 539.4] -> 1.08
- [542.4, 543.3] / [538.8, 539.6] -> 1.11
